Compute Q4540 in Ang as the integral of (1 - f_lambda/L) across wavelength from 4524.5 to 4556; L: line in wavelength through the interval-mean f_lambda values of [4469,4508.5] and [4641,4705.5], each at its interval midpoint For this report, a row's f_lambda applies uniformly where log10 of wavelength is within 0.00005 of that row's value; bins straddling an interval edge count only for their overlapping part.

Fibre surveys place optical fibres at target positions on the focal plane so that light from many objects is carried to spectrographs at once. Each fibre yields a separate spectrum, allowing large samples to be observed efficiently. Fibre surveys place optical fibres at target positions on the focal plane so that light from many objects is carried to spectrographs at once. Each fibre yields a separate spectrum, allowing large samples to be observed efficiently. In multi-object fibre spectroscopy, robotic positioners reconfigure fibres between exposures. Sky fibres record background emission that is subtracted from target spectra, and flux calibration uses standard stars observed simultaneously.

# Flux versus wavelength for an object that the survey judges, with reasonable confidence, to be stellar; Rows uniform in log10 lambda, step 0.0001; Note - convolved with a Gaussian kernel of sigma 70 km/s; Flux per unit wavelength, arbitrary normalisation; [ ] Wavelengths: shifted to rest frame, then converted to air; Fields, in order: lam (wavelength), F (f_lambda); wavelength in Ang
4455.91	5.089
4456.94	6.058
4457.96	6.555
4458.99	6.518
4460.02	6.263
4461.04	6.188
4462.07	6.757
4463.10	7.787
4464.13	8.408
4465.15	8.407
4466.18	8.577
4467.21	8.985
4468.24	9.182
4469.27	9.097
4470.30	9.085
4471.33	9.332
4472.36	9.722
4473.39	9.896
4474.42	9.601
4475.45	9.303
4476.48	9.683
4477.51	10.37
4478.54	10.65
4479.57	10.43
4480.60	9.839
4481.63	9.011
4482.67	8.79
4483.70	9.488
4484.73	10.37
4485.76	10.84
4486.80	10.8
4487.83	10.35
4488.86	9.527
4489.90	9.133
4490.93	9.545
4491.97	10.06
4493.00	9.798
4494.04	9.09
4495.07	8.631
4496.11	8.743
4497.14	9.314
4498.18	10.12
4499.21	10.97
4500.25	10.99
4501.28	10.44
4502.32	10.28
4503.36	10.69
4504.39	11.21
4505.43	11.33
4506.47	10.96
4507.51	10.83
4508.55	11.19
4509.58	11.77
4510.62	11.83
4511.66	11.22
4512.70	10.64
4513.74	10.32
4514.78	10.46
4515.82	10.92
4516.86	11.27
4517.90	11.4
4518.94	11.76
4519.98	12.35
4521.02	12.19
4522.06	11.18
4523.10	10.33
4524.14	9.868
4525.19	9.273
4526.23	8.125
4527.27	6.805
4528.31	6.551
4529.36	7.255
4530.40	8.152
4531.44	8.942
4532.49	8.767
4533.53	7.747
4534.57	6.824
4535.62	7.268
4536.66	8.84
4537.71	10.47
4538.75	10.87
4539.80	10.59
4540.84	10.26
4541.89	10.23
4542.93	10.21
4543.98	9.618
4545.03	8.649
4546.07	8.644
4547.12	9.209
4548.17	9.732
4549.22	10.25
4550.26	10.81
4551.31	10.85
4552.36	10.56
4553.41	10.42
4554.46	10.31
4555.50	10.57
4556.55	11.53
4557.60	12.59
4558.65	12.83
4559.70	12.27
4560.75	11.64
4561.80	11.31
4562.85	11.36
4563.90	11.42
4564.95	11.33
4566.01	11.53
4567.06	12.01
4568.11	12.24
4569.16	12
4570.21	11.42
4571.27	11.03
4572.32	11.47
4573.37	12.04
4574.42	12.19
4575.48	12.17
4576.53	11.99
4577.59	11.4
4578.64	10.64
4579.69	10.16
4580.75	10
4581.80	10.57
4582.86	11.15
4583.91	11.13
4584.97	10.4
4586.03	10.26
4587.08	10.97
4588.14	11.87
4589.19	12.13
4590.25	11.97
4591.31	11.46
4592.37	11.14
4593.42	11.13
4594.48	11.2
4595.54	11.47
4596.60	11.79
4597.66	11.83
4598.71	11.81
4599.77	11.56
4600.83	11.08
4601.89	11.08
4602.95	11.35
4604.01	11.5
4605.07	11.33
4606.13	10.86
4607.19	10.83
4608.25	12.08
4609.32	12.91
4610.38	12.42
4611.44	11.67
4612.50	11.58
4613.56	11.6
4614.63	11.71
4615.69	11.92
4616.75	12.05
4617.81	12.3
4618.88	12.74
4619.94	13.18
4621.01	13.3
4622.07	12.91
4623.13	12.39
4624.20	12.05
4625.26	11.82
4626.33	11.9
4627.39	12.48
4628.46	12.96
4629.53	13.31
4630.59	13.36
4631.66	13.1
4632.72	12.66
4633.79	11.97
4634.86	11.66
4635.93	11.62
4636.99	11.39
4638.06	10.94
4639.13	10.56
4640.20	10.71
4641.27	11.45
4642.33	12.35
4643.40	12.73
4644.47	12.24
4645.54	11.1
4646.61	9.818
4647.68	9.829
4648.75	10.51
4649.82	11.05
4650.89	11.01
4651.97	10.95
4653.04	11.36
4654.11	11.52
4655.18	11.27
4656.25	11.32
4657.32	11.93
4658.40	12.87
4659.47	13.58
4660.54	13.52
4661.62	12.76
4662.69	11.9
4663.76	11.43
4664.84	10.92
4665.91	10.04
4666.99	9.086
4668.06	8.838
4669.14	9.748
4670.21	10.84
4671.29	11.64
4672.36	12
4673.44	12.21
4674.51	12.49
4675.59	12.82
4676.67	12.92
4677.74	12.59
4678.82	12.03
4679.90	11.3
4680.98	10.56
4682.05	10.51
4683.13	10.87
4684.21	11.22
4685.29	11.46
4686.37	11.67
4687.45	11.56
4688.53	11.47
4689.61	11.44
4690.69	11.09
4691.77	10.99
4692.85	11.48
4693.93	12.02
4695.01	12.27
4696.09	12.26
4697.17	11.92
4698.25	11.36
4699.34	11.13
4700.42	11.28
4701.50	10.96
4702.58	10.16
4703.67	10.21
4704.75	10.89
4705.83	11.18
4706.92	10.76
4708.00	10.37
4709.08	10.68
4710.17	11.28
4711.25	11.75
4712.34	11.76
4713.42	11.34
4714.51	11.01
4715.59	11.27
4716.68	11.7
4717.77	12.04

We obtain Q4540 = 3.5 Ang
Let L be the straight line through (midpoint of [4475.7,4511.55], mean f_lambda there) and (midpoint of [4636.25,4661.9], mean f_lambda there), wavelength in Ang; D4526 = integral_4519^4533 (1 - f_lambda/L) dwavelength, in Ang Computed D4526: 1.6 Ang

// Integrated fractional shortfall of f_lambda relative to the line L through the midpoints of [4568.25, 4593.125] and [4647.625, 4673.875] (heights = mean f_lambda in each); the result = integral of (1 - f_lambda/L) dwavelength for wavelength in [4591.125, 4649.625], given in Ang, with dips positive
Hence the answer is -2.53 Ang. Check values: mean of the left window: 11.3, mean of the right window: 11.3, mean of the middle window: 11.8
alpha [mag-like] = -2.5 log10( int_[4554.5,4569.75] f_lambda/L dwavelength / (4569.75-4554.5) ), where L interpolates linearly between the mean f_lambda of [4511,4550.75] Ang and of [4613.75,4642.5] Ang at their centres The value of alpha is -0.121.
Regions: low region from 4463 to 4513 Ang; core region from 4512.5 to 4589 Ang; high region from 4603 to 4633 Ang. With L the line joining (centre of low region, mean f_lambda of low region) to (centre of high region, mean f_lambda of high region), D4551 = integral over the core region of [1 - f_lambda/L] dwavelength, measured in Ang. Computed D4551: 4.0 Ang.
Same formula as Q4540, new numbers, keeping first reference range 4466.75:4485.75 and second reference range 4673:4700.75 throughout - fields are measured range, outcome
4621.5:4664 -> -2.4 Ang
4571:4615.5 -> -2.7 Ang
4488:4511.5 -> -1.1 Ang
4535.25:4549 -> 0.9 Ang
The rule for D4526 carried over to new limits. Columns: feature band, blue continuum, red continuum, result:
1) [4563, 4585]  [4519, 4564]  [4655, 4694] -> -2.2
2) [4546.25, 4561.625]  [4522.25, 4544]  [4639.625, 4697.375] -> -2.6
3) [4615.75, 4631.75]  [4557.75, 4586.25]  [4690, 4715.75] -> -1.8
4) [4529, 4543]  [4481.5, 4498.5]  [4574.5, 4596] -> 1.8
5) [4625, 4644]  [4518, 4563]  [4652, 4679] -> -1.4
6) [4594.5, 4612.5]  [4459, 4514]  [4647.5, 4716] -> -1.5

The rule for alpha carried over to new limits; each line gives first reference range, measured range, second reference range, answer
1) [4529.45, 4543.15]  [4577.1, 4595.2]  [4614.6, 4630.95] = 0.00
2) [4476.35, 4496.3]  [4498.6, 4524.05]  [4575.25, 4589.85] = -0.10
